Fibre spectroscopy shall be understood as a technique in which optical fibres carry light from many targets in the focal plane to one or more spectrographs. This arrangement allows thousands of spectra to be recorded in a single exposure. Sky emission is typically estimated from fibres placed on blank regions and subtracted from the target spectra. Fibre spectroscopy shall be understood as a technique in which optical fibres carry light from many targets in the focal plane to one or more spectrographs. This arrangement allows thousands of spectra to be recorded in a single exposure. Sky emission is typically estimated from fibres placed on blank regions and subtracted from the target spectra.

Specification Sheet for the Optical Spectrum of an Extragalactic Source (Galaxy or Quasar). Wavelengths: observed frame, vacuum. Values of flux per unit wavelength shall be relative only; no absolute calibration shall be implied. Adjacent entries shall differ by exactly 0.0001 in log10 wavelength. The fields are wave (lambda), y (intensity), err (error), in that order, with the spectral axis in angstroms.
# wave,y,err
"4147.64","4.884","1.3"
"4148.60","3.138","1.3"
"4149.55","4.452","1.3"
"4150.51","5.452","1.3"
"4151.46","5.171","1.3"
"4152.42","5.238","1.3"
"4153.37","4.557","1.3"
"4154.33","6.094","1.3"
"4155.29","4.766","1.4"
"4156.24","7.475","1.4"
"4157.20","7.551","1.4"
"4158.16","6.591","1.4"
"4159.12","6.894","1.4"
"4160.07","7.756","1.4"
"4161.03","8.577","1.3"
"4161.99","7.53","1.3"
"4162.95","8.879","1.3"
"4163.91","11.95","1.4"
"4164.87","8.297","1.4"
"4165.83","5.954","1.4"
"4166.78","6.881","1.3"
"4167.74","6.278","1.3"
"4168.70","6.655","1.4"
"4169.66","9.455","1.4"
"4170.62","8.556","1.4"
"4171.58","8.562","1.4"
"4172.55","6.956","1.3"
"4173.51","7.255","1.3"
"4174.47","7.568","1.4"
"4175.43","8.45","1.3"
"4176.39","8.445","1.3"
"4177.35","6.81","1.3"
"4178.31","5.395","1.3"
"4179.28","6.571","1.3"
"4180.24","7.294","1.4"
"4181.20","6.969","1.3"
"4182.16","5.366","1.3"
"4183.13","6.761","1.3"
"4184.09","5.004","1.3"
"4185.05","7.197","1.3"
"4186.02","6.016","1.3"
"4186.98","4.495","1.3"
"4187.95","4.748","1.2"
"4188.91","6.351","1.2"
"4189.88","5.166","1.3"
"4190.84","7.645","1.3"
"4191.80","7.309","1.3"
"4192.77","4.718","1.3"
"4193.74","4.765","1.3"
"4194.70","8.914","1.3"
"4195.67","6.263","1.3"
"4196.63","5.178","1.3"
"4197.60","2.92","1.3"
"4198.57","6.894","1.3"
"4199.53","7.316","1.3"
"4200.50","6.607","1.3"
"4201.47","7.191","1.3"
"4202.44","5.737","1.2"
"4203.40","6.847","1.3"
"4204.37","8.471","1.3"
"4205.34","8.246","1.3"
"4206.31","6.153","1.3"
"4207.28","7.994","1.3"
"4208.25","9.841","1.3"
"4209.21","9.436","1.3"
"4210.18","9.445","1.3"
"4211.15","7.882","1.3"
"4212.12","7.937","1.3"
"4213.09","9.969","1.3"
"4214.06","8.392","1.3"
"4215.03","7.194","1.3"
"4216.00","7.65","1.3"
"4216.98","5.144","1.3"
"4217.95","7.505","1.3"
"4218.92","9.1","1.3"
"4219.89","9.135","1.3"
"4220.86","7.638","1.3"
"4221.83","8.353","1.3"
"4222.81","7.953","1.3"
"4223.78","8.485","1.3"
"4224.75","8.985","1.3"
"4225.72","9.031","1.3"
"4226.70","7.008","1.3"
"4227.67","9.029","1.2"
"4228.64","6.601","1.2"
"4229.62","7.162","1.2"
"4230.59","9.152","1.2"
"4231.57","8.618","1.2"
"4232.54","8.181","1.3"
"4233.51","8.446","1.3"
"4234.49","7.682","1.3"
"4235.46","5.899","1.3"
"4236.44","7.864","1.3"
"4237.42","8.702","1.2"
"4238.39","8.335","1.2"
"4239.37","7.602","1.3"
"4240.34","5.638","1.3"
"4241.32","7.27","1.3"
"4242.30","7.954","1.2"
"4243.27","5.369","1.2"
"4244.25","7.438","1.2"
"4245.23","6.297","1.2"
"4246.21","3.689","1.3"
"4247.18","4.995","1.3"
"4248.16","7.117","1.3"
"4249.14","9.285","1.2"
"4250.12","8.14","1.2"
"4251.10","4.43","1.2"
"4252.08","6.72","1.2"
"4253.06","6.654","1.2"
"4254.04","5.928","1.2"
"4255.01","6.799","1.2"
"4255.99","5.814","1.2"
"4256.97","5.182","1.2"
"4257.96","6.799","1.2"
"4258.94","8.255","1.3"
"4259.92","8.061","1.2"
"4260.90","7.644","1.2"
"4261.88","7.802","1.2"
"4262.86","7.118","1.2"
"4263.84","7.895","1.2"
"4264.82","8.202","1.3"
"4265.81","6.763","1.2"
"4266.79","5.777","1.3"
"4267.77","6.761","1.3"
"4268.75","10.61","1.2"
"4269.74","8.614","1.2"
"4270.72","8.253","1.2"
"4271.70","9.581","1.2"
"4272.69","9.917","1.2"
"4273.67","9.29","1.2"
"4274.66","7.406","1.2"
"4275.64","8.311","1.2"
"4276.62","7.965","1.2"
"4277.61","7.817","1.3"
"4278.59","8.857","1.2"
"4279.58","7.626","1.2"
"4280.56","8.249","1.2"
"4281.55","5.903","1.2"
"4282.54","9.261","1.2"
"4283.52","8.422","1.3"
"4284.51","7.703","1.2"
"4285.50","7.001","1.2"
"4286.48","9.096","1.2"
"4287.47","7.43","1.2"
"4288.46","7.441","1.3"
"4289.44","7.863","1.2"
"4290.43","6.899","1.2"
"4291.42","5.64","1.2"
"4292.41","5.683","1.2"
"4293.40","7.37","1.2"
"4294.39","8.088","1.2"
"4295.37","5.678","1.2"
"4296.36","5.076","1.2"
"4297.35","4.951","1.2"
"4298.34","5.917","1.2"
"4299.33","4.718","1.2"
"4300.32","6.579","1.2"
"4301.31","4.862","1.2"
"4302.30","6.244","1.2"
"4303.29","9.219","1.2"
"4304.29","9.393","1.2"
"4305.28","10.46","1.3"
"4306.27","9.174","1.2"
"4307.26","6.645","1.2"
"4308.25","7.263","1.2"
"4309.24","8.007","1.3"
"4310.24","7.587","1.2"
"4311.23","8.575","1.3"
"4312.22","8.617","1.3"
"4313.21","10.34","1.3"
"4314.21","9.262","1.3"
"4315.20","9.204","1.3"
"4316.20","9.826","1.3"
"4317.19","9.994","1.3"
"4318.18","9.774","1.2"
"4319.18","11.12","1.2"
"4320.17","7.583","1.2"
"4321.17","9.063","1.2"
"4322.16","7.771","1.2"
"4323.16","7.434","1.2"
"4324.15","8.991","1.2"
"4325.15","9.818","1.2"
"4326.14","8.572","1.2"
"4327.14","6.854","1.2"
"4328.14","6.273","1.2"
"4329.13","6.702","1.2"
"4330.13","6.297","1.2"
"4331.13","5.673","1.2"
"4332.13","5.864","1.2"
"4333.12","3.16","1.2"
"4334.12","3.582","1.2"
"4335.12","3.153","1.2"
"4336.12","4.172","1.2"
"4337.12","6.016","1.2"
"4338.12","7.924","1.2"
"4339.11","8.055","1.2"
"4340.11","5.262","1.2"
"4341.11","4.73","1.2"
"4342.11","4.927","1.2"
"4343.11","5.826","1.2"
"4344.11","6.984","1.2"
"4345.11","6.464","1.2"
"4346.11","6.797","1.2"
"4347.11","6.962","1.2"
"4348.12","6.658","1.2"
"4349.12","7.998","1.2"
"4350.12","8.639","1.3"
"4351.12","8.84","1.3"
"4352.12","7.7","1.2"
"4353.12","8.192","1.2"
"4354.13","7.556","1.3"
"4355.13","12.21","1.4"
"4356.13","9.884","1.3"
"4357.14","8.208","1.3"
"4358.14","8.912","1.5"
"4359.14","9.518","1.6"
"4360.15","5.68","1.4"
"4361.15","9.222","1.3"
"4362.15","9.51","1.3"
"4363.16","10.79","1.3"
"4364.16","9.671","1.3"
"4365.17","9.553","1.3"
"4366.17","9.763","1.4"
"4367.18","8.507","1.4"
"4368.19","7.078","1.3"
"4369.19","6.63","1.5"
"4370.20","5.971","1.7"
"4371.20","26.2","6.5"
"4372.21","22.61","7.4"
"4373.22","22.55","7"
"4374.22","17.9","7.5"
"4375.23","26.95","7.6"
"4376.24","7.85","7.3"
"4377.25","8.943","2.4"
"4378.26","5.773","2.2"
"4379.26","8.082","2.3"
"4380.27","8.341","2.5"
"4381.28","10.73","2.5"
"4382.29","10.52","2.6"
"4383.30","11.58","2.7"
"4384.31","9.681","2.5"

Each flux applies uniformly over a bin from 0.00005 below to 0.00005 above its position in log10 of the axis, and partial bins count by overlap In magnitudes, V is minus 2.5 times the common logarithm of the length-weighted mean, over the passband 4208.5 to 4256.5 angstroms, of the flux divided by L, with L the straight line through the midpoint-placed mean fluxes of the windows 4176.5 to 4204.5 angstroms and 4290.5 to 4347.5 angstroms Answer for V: -0.16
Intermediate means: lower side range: 6.24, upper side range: 7.12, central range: 7.54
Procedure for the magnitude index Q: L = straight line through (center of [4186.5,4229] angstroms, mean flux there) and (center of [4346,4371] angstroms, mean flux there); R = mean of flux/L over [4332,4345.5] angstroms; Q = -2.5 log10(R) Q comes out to 0.49 mag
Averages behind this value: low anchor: 7.32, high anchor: 8.66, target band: 5.42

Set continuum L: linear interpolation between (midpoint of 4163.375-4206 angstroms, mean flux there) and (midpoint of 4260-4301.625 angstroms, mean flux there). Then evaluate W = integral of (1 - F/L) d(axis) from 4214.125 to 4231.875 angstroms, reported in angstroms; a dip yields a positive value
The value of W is -2.3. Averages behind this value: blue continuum 6.83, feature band 7.99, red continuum 7.45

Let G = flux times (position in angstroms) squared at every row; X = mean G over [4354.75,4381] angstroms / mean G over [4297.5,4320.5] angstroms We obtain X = 1.42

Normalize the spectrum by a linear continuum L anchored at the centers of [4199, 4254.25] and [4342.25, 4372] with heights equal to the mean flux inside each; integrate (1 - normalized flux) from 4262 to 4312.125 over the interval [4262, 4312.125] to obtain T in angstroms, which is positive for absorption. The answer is 3.6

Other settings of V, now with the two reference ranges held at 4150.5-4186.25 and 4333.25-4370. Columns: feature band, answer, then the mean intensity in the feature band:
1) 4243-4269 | 0.06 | 6.85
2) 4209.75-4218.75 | -0.11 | 7.93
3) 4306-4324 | -0.18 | 8.74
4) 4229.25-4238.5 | -0.11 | 8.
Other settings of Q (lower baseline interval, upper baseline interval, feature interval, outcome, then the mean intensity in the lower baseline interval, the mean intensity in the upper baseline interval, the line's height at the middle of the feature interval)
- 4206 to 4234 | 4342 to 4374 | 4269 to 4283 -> 0.052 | 8.2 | 9.7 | 8.81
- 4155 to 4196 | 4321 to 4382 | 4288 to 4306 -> 0.208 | 7.01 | 8.8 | 8.25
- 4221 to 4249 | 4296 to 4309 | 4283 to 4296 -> -0.022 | 7.48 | 7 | 7.1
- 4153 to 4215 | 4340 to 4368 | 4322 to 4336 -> 0.241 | 7.1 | 8.06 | 7.92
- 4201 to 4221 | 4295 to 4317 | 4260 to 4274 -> -0.050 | 7.96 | 7.66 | 7.78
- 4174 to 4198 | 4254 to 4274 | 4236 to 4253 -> 0.072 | 6.26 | 7.7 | 7.34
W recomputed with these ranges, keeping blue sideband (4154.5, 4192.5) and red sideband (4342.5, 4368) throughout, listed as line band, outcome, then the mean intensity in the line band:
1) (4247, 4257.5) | 1.55 angstroms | 6.5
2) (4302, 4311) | -0.29 angstroms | 8.27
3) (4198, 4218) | -1.04 angstroms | 7.69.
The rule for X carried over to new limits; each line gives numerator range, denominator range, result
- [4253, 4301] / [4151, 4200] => 1.14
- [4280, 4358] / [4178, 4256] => 1.09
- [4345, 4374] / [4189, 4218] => 1.52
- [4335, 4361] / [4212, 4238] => 0.96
